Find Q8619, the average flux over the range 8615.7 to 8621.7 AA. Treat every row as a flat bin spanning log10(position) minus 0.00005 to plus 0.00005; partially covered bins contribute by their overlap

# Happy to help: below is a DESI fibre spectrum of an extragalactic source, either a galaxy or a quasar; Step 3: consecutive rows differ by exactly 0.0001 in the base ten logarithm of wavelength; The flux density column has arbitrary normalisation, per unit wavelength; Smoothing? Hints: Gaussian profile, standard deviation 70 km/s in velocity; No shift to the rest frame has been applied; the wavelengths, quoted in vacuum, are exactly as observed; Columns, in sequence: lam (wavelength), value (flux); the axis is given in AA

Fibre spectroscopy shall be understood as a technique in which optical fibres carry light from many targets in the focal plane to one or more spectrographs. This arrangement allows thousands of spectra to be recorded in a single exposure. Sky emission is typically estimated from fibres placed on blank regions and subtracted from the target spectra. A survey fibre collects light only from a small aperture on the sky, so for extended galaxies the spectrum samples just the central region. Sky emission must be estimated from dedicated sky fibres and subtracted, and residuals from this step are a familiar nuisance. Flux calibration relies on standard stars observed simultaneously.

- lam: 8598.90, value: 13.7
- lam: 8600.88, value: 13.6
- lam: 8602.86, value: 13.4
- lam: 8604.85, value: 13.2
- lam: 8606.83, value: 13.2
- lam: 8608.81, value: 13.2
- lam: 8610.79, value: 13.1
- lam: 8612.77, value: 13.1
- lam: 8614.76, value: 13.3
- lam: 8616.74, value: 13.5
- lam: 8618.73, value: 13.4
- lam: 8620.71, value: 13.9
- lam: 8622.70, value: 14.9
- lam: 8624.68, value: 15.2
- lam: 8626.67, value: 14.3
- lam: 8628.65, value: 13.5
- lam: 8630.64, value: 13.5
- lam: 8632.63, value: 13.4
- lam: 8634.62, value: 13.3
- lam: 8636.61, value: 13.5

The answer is 13.6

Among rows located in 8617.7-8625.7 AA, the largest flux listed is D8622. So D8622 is 15.2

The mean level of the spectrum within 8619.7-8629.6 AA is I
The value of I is 14.4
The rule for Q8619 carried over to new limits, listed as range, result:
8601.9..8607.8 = 13.2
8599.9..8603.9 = 13.5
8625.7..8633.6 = 13.7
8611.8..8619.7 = 13.3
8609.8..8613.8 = 13.1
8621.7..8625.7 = 15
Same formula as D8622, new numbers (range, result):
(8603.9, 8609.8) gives 13.2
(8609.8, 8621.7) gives 13.9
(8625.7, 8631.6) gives 14.3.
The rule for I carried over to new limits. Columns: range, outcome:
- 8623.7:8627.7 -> 14.7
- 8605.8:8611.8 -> 13.2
